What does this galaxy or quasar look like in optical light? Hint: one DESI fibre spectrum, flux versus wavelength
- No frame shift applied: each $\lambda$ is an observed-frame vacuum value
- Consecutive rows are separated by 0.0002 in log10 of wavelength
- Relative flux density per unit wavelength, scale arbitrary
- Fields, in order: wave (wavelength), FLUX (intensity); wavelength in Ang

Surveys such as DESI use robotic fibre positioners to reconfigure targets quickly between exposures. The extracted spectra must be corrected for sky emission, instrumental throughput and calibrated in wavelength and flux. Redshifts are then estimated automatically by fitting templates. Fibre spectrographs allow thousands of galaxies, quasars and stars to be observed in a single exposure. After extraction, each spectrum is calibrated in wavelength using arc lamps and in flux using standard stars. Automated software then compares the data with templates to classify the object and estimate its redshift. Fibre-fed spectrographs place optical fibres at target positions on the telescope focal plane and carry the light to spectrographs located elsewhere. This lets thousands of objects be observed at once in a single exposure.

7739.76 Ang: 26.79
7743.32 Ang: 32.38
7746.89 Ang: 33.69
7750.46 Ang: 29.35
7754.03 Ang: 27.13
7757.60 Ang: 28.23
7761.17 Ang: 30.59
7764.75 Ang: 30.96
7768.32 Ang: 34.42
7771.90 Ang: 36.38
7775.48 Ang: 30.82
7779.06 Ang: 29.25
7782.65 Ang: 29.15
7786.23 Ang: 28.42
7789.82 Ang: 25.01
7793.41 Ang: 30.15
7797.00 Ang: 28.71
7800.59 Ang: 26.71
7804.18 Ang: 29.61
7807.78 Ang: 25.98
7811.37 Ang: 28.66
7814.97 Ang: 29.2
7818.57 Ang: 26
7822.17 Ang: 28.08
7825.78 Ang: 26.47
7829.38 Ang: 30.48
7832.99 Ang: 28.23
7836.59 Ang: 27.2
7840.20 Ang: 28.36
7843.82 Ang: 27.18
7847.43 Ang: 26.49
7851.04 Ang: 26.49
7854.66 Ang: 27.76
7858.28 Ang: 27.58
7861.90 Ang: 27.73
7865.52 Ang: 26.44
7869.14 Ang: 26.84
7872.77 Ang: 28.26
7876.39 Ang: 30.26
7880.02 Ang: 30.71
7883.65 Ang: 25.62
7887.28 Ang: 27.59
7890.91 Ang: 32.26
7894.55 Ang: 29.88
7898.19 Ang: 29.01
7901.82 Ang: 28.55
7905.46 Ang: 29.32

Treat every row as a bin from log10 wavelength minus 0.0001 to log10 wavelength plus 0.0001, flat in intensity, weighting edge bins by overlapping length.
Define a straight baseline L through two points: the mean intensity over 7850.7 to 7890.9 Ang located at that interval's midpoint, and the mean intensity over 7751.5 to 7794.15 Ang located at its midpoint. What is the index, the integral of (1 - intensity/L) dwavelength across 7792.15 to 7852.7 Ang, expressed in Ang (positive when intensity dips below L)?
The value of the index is 2.38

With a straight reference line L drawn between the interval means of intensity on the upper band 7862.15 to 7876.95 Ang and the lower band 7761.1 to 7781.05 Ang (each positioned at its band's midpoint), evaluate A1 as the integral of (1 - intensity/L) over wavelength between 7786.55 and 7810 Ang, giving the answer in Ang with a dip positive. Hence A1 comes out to 2.4 Ang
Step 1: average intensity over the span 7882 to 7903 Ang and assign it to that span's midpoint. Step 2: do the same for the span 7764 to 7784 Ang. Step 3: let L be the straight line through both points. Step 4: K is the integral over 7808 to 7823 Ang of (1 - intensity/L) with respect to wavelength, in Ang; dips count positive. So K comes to 1.5 Ang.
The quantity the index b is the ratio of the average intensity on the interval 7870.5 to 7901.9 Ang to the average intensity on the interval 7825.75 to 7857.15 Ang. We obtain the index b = 1.1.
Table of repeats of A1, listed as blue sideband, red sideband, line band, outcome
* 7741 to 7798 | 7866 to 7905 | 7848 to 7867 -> 1.3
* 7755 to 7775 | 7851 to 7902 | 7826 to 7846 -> 1.0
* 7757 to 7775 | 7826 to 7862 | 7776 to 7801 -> 2.1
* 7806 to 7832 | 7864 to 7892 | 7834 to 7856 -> 0.7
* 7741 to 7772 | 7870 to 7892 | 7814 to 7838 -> 1.6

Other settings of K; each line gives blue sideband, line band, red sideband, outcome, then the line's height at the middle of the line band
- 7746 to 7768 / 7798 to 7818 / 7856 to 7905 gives 1.0 Ang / 29.5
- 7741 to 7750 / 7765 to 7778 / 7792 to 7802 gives -1.3 Ang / 30.3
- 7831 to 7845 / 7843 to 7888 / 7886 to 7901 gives 1.7 Ang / 28.7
